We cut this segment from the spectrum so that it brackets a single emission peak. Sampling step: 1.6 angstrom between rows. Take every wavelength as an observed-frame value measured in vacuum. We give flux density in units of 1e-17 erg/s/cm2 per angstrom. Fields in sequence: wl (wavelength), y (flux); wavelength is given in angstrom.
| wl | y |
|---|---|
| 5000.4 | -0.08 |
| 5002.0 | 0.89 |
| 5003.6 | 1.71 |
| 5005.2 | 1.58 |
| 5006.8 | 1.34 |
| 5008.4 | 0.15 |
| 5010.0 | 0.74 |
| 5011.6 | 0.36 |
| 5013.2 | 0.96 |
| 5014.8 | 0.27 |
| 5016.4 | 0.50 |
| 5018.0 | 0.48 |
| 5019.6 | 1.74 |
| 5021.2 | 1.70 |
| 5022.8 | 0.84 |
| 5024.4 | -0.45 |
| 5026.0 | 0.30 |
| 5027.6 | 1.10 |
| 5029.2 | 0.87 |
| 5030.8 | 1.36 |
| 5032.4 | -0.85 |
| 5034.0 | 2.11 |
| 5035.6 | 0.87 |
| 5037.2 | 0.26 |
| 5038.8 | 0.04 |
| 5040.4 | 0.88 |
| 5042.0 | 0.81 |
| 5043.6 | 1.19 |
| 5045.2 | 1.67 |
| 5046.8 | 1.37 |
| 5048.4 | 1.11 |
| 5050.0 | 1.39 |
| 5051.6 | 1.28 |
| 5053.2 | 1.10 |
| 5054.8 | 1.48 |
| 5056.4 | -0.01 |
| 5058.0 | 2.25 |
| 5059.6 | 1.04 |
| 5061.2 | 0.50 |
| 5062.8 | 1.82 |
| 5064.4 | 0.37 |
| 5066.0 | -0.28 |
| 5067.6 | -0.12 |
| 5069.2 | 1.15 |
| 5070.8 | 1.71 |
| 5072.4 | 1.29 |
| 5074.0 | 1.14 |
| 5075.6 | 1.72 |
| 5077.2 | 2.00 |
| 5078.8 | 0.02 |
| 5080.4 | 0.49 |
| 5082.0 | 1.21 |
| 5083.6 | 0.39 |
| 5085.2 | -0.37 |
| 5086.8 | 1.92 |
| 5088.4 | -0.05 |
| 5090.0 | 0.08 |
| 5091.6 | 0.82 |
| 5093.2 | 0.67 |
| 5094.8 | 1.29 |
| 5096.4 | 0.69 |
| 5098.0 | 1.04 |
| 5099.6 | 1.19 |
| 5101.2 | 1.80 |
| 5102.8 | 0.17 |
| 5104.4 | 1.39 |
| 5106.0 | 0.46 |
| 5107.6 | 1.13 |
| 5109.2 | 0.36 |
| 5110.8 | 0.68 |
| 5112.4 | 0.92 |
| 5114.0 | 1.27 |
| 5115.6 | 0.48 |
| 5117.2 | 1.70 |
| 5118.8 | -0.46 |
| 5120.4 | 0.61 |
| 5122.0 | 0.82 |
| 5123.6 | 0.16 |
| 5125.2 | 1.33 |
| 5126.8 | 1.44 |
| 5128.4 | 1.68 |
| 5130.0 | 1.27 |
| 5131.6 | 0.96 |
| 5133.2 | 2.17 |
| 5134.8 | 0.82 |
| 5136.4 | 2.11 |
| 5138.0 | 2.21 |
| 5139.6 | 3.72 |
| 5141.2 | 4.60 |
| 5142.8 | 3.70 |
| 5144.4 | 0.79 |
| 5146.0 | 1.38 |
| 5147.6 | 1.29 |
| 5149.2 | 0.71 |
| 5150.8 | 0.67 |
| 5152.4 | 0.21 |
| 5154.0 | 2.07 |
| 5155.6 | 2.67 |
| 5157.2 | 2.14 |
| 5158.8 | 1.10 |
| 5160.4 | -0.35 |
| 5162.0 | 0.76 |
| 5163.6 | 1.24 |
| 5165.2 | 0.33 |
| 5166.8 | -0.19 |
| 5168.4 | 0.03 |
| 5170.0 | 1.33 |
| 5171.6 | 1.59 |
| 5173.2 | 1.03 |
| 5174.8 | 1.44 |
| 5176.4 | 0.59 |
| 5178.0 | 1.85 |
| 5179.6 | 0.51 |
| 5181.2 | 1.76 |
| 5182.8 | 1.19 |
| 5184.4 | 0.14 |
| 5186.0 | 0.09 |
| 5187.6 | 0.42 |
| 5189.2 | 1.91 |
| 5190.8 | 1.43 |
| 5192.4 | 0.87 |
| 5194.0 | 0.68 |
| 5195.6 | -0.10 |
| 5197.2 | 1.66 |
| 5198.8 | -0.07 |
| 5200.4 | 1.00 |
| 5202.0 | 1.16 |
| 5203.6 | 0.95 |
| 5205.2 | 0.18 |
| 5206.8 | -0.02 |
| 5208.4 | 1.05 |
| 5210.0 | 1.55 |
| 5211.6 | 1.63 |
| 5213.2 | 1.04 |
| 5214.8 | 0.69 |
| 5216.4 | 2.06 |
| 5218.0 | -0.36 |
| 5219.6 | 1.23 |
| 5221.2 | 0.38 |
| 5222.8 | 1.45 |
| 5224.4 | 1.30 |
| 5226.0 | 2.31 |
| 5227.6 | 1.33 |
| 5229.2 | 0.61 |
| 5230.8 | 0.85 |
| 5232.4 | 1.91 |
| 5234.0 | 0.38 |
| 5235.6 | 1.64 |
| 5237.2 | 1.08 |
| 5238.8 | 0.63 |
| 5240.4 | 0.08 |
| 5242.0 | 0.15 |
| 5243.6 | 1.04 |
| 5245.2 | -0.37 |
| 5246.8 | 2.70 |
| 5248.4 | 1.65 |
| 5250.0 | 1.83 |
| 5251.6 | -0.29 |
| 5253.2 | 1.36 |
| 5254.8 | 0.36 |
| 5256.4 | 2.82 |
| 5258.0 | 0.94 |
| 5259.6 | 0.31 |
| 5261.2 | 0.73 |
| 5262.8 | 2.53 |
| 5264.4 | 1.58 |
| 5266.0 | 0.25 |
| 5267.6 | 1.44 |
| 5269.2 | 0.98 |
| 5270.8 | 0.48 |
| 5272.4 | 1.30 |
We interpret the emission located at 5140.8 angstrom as [O II]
